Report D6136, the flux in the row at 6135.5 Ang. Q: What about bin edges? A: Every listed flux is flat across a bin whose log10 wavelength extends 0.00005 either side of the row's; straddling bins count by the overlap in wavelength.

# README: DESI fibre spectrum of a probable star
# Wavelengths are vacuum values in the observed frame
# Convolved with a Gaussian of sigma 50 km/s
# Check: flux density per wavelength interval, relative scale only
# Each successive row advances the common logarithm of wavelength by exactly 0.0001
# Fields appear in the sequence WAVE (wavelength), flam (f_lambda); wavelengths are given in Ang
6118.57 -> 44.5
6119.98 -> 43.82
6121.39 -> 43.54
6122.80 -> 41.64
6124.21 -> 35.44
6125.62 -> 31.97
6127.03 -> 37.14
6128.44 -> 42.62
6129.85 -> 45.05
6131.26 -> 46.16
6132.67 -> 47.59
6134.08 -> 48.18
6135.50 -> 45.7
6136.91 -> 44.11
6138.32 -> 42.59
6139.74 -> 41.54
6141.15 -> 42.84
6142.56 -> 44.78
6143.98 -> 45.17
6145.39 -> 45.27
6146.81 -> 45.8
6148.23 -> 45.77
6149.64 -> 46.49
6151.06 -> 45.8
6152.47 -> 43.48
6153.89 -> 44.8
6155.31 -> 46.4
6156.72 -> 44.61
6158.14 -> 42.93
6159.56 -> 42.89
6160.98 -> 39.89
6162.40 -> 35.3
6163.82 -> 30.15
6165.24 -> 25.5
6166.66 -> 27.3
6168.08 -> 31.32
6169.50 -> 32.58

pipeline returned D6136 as 45.7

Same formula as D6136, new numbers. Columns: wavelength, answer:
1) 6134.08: 48.18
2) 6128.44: 42.62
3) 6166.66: 27.3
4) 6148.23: 45.77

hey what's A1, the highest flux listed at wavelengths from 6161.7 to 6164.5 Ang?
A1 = 35.3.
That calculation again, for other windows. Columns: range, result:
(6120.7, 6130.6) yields 45.05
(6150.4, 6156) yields 46.4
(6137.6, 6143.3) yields 44.78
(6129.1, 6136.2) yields 48.18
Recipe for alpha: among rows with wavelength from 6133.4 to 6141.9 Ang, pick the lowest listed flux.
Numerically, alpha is 41.54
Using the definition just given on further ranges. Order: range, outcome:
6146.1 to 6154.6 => 43.48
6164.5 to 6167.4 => 25.5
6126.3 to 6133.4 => 37.14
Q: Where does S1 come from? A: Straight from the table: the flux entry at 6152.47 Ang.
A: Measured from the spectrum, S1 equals 43.48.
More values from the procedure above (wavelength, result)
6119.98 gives 43.82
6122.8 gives 41.64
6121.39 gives 43.54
